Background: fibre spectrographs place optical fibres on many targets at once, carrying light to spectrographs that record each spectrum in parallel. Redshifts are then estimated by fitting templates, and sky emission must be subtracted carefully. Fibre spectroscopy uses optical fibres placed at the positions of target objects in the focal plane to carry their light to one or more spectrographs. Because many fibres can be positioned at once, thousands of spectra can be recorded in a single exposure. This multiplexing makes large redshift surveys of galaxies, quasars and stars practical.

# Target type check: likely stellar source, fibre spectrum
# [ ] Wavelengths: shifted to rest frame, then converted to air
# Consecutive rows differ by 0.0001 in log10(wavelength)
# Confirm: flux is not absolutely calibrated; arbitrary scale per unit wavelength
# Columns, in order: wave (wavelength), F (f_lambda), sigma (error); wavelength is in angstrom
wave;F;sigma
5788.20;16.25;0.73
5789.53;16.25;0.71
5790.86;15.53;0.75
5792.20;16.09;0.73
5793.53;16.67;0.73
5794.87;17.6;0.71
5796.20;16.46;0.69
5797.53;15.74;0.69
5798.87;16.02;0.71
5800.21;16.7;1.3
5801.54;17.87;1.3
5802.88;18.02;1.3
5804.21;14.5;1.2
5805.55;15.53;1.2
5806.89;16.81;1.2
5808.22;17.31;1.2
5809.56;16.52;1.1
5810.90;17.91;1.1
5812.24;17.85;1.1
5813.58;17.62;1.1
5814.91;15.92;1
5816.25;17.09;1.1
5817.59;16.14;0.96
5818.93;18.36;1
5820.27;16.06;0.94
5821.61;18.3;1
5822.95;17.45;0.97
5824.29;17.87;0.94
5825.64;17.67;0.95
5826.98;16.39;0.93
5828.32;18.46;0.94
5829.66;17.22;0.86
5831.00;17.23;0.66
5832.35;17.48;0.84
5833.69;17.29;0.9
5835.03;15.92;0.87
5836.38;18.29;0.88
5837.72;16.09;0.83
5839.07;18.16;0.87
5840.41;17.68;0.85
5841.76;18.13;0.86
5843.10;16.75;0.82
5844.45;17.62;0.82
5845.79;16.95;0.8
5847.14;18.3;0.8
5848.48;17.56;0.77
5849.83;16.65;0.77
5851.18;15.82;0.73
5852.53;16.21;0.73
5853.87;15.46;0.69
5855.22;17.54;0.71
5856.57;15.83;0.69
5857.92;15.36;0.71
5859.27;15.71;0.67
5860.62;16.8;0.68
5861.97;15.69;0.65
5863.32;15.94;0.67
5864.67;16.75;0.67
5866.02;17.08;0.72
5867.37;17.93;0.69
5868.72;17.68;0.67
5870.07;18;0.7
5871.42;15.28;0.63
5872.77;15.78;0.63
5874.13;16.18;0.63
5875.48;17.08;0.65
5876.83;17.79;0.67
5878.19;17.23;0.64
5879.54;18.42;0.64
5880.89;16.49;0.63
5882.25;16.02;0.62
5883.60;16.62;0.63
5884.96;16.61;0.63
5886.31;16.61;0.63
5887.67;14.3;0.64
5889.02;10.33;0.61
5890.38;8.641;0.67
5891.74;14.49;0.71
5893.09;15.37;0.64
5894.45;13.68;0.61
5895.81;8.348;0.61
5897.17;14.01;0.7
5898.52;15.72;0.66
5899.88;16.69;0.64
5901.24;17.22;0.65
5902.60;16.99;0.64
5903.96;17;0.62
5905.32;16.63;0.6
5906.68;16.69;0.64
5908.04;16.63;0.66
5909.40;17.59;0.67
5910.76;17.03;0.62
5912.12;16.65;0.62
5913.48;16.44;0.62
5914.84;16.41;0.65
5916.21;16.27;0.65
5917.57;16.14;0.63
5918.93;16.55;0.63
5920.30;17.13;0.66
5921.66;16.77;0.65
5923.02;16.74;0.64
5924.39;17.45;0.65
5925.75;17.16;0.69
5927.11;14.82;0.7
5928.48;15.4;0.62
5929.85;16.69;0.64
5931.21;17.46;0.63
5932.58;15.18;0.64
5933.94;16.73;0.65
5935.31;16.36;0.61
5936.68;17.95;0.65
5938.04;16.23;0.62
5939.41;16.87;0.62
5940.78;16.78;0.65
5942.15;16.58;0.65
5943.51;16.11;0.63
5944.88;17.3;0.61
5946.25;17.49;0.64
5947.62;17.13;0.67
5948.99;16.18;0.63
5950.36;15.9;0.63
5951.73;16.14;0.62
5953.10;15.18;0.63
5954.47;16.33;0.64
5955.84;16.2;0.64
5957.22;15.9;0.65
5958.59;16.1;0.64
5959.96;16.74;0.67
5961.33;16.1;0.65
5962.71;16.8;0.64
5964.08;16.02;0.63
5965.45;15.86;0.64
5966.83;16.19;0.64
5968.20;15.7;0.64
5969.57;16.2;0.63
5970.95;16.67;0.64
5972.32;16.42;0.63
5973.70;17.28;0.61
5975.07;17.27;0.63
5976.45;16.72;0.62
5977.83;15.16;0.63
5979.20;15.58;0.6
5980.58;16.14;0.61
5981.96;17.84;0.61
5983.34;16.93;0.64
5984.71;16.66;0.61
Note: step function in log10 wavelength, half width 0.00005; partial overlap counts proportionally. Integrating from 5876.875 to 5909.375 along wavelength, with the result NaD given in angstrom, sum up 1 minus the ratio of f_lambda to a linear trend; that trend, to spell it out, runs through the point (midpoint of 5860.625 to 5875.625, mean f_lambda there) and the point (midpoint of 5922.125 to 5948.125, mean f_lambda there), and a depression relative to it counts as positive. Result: 2.6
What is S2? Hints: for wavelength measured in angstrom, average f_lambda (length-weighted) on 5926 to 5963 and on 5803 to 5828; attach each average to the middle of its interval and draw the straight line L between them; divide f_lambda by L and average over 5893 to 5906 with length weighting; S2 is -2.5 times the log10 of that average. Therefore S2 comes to 0.10 mag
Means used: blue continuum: 17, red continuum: 16.4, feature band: 15.2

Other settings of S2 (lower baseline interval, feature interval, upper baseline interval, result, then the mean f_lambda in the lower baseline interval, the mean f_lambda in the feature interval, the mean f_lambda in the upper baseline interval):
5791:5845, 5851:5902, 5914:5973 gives 0.071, 17.1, 15.7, 16.4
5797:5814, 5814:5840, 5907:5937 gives -0.031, 16.8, 17.2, 16.6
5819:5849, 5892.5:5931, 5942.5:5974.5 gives 0.043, 17.4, 16.1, 16.4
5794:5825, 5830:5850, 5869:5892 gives -0.061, 16.9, 17.4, 15.7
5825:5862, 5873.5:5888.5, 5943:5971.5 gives 0.008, 17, 16.6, 16.3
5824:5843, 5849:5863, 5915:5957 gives 0.071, 17.4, 16.1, 16.5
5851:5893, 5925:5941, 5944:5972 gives -0.017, 16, 16.5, 16.3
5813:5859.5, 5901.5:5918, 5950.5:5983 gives -0.007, 17.1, 16.7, 16.3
